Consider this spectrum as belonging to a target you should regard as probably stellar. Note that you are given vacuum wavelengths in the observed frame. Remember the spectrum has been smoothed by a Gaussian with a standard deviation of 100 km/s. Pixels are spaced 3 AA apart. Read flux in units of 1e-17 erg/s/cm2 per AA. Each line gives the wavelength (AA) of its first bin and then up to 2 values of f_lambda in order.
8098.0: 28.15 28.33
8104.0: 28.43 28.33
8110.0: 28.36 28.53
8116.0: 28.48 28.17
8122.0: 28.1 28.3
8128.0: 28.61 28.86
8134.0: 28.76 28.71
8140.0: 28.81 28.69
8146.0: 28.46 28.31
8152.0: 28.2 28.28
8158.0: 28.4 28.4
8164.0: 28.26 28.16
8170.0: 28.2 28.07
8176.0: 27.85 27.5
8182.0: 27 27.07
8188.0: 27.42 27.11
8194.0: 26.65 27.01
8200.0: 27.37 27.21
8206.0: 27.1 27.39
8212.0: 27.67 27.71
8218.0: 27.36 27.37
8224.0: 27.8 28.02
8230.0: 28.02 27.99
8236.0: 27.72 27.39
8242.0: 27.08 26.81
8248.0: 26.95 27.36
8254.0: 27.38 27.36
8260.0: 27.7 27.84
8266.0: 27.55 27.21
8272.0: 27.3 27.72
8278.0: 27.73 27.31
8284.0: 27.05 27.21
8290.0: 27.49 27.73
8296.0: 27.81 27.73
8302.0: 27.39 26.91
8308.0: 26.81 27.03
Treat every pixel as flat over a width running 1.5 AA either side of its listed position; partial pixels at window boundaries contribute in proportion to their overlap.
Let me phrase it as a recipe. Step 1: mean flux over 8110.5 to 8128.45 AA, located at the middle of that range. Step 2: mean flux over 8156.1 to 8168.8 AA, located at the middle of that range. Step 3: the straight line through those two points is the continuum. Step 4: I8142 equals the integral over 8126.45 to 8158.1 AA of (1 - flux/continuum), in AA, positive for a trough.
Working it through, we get -0.3 AA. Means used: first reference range 28.4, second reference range 28.3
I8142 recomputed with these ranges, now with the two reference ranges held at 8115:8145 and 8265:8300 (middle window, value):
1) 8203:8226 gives 0.39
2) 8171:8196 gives 0.74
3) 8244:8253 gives 0.21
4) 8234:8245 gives 0.17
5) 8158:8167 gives 0.00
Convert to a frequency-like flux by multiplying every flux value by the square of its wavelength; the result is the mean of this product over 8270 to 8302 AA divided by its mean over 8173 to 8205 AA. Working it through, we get 1.0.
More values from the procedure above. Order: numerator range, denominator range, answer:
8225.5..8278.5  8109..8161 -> 0.99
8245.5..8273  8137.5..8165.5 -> 0.99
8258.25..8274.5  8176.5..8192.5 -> 1.03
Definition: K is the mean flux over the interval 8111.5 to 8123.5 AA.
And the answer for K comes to 28.3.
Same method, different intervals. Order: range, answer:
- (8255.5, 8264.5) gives 27.6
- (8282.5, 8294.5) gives 27.4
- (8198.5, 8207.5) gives 27.2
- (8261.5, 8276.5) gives 27.5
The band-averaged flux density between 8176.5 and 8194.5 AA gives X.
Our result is 27.2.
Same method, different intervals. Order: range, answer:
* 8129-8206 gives 27.9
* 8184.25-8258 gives 27.4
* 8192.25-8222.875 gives 27.3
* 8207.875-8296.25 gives 27.5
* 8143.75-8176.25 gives 28.3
